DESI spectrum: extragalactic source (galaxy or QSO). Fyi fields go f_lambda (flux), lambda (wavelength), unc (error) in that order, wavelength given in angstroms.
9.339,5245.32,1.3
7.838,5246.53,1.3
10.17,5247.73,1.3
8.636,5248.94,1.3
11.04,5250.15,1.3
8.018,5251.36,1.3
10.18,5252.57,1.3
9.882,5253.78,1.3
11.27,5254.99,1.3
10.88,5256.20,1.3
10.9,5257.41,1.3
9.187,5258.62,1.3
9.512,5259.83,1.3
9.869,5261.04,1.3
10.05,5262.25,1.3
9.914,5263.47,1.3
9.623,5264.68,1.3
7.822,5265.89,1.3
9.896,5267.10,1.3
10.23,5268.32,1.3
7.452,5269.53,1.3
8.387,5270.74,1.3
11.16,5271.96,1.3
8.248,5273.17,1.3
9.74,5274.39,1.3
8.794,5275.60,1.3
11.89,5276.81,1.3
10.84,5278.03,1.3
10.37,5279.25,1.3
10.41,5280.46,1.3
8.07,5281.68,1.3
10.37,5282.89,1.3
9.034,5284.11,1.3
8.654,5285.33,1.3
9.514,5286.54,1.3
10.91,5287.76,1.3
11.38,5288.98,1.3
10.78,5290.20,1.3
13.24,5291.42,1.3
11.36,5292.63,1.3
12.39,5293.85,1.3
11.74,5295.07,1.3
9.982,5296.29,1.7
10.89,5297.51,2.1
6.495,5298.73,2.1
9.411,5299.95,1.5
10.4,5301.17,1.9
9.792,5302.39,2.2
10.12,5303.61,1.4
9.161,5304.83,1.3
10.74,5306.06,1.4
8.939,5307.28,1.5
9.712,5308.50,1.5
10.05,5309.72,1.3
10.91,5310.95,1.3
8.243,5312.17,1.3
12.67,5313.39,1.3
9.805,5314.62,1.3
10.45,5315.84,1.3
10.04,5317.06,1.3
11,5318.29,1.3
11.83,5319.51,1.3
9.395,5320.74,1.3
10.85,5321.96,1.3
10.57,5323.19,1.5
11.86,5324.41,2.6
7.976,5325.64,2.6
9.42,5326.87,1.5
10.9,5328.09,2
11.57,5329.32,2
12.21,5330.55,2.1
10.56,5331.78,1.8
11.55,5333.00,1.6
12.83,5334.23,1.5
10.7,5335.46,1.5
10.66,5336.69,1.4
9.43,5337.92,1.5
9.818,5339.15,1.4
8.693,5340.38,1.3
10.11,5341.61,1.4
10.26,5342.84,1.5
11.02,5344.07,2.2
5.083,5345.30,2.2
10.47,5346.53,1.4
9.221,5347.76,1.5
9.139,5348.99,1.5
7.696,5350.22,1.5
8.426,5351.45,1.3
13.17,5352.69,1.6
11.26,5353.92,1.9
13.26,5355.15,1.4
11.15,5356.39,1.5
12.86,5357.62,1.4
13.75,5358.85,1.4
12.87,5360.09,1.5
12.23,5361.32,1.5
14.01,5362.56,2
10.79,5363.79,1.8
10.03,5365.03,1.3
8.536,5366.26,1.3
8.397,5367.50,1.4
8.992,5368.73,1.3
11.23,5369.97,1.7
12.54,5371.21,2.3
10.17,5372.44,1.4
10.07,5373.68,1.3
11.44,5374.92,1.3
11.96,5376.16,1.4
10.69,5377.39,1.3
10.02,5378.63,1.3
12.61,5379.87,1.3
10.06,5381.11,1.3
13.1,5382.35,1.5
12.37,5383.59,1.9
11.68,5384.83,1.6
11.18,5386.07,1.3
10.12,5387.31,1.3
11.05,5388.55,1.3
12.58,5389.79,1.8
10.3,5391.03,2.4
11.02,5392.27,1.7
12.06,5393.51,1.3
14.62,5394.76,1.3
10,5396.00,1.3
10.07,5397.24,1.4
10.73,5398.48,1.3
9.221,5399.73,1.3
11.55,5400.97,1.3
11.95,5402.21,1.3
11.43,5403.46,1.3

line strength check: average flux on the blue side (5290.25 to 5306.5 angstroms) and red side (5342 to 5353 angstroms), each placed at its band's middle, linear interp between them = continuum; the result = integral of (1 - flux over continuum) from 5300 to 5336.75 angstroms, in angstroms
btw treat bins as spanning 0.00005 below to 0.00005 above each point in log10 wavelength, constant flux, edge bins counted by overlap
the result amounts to -1.9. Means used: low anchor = 10.4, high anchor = 9.3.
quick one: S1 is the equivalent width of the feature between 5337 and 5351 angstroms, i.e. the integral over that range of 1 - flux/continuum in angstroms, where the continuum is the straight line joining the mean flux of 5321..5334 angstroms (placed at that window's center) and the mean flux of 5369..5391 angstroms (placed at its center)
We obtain 2.2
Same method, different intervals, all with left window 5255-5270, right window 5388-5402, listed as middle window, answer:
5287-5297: -1.4 angstroms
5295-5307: 0.4 angstroms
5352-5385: -1.6 angstroms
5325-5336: -0.4 angstroms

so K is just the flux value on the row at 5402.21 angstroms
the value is 11.95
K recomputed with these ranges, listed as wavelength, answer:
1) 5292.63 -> 11.36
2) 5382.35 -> 13.1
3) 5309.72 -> 10.05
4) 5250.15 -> 11.04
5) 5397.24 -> 10.07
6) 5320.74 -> 9.395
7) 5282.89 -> 10.37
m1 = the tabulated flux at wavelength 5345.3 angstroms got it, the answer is 5.083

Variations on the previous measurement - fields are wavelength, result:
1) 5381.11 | 10.06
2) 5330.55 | 12.21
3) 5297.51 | 10.89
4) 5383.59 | 12.37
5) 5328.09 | 10.9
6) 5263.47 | 9.914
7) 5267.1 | 9.896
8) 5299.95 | 9.411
